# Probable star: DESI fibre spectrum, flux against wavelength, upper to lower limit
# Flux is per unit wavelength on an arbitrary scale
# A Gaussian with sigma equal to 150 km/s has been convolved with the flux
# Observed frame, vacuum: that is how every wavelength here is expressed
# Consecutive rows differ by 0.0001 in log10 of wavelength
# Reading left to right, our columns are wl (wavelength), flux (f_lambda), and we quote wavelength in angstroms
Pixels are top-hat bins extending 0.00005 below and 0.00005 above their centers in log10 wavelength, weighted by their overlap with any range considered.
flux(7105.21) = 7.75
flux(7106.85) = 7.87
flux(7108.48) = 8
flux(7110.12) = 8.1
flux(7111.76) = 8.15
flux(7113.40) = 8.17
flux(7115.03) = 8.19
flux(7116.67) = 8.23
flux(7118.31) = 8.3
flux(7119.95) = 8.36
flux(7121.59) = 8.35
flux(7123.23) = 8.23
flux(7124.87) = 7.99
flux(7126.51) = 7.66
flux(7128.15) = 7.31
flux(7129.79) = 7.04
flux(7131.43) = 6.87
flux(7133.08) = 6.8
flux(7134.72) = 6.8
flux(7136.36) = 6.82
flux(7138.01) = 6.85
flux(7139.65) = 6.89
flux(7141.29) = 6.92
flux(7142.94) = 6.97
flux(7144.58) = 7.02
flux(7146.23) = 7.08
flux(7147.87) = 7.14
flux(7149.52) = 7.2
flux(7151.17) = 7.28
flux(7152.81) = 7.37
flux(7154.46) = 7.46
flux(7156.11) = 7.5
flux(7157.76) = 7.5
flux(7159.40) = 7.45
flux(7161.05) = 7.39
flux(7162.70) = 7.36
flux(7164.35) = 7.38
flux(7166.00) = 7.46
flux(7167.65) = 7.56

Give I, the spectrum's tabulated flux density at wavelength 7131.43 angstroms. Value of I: 6.87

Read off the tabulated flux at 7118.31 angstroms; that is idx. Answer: 8.3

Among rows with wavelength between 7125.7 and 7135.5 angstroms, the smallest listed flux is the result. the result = 6.8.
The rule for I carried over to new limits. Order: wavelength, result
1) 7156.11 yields 7.5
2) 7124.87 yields 7.99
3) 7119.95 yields 8.36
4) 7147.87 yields 7.14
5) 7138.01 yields 6.85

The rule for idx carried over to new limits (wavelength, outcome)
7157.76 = 7.5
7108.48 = 8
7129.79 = 7.04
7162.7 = 7.36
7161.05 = 7.39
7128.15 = 7.31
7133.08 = 6.8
